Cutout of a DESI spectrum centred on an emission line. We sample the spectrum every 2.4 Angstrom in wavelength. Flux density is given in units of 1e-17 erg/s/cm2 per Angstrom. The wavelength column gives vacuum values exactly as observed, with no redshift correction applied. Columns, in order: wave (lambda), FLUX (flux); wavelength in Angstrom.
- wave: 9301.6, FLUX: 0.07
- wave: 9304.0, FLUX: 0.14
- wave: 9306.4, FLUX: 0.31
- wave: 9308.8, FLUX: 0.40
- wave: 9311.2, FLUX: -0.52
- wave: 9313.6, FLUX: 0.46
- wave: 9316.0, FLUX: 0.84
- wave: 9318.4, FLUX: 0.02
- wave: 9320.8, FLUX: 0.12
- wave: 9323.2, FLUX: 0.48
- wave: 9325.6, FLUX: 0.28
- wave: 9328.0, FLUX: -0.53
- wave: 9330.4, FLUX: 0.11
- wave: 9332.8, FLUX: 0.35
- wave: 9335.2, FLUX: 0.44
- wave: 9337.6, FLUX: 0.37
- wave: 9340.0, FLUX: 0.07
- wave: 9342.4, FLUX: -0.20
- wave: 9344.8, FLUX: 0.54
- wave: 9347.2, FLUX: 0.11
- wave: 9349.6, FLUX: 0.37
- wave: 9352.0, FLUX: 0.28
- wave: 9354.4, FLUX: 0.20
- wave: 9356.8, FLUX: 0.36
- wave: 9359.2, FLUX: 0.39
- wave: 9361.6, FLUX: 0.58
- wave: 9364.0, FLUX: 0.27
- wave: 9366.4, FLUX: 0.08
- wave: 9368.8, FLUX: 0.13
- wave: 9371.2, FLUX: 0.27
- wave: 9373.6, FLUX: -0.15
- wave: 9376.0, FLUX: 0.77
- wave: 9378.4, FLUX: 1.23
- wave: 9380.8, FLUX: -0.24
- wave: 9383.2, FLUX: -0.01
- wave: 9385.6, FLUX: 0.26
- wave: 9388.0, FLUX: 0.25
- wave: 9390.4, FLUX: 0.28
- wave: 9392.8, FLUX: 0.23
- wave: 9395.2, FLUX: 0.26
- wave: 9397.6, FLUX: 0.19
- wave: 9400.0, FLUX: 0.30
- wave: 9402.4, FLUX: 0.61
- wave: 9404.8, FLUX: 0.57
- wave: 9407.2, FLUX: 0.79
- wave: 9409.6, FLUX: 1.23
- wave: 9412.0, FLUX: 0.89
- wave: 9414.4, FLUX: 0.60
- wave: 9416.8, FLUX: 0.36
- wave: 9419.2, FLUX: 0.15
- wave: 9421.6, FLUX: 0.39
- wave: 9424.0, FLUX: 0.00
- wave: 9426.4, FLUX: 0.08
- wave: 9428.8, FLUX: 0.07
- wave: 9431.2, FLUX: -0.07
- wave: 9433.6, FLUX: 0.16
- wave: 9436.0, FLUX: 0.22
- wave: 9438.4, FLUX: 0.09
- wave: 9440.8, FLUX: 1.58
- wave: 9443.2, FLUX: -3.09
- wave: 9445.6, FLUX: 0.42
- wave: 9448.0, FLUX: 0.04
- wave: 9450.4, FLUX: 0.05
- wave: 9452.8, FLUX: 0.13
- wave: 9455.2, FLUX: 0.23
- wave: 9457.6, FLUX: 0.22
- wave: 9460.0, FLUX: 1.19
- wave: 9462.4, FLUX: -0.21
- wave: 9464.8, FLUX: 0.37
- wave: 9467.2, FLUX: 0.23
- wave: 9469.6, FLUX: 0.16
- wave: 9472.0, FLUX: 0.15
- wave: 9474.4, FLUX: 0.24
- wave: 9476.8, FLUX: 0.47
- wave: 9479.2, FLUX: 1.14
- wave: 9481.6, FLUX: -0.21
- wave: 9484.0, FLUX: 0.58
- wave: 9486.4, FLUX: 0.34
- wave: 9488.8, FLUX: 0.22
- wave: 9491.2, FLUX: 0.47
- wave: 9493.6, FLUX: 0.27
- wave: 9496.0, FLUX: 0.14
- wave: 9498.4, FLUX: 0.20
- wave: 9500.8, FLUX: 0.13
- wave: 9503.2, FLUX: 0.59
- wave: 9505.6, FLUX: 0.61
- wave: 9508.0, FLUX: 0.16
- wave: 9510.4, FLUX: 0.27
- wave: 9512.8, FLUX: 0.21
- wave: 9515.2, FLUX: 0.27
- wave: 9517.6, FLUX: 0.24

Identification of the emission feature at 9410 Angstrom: H-beta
